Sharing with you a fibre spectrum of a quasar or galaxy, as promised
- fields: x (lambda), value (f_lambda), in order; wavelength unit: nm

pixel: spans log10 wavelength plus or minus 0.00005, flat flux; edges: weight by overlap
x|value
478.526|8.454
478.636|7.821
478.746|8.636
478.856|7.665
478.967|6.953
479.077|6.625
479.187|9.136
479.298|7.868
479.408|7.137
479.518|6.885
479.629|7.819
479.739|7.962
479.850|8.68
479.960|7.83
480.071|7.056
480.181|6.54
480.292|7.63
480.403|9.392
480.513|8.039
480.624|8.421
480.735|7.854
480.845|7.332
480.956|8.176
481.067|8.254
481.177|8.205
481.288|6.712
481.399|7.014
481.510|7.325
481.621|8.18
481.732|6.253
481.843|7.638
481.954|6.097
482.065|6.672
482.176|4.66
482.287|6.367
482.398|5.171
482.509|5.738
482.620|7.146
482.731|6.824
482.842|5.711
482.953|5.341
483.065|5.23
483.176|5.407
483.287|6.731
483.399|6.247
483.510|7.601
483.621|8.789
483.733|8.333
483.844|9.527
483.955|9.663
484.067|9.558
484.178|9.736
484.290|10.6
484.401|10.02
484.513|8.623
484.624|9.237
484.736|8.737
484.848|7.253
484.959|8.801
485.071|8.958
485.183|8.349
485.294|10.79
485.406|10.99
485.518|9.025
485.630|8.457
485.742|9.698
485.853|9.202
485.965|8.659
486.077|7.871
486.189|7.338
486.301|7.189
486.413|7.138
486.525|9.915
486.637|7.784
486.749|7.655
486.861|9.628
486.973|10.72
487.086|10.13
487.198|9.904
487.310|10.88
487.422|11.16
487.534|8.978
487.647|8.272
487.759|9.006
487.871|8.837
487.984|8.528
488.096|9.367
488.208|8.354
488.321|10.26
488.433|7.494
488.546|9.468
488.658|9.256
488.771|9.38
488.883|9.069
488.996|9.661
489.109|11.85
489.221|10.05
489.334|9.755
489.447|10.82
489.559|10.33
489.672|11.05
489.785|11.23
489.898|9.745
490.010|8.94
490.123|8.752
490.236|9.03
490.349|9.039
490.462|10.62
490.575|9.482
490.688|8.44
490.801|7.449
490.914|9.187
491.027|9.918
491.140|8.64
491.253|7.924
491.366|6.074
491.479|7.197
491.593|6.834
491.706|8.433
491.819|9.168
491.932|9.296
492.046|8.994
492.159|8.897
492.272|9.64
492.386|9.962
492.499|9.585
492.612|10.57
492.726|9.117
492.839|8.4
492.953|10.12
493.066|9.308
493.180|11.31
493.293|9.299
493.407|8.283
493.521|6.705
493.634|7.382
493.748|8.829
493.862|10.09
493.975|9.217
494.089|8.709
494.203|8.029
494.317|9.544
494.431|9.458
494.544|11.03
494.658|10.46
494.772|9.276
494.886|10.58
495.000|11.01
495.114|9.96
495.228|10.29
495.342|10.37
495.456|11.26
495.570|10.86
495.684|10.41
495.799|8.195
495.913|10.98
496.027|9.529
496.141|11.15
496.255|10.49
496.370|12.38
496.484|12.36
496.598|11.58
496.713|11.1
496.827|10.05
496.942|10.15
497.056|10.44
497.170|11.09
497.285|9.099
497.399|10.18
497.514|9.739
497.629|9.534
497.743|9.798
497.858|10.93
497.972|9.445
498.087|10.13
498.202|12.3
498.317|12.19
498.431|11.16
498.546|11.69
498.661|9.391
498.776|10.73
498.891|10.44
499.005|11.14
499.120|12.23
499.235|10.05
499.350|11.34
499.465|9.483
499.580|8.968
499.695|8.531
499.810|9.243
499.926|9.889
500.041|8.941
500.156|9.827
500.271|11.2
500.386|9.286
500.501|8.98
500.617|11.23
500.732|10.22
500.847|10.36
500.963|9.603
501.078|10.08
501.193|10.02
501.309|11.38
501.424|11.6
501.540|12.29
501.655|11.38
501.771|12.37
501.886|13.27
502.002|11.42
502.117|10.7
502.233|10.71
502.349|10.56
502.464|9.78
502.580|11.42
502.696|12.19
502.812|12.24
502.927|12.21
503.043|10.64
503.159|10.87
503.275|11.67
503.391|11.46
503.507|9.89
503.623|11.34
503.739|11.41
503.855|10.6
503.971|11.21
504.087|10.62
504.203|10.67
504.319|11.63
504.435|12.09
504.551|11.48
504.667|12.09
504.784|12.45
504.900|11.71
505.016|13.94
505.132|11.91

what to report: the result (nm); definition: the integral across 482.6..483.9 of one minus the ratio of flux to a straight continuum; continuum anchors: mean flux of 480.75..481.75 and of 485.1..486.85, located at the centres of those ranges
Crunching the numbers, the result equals 0.19 nm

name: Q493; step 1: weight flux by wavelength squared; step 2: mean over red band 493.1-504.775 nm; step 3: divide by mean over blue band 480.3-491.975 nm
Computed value 1.30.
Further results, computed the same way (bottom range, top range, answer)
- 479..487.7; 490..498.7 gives 1.26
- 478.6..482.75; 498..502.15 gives 1.56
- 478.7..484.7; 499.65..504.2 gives 1.55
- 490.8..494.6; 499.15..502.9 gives 1.23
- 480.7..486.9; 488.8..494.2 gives 1.20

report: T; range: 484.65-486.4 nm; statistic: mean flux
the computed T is 8.72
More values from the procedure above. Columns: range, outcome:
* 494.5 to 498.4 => 10.5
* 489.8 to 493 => 8.94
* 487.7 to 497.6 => 9.58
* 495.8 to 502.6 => 10.6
